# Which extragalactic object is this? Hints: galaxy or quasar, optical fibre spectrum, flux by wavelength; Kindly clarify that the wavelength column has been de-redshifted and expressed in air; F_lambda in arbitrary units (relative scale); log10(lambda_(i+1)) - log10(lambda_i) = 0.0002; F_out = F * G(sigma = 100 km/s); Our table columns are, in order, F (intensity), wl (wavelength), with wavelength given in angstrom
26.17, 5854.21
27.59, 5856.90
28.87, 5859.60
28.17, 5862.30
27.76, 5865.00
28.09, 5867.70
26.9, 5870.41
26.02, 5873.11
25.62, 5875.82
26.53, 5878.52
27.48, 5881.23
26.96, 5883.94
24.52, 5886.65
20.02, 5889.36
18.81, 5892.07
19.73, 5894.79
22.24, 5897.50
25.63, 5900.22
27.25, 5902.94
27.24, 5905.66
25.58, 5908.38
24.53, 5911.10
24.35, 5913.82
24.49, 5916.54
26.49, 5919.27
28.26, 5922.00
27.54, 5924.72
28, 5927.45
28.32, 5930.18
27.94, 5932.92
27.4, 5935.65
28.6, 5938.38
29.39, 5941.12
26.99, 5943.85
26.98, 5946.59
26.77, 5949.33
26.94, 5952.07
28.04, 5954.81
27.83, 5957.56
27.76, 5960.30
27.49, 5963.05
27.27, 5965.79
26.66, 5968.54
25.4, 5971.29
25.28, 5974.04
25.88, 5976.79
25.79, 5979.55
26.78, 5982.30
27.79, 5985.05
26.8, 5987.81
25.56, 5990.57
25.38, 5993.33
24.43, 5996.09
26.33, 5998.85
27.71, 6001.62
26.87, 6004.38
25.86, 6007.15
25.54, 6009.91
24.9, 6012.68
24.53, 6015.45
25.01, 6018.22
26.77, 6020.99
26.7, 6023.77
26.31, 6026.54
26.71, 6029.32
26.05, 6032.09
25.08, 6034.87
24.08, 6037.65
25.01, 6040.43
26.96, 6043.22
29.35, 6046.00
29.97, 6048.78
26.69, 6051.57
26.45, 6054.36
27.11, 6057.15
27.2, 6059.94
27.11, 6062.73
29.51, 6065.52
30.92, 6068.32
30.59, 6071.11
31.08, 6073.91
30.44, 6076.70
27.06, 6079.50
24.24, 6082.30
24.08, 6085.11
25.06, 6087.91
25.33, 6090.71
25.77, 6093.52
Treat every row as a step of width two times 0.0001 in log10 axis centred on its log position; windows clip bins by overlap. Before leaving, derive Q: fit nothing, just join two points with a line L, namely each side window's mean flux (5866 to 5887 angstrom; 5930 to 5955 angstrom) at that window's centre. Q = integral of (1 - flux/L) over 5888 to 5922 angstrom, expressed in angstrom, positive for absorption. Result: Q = 3.84 angstrom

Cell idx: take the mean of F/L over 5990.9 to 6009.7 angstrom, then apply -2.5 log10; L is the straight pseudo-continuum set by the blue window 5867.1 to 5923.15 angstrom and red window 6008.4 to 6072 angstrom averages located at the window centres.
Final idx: 0.01 mag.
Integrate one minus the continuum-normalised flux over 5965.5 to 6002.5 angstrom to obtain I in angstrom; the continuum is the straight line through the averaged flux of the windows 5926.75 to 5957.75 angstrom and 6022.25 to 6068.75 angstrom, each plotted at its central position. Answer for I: 1.8 angstrom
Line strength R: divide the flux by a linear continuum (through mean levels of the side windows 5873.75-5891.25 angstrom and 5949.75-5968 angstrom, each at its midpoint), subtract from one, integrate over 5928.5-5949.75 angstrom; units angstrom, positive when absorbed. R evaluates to -0.80 angstrom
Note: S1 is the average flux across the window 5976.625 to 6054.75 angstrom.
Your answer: 26.3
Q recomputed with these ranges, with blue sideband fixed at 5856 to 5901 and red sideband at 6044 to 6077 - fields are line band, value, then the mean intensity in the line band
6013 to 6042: 2.6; 25.6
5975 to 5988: 0.4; 26.6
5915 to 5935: -0.8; 27.3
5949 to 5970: -0.4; 27.4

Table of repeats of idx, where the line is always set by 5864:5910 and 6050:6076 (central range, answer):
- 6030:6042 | 0.12 mag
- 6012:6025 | 0.09 mag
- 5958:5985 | 0.01 mag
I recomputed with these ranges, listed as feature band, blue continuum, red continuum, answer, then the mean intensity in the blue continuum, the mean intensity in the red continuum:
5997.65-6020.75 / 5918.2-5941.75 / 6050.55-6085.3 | 1.7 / 28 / 28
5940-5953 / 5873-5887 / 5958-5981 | -0.5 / 26.3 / 26.5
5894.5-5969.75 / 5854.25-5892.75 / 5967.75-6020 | -2.1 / 26.1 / 25.9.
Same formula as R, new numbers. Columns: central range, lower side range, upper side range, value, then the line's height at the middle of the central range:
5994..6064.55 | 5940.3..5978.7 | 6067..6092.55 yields 2.55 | 27.3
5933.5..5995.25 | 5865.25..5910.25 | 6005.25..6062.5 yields -3.00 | 25.7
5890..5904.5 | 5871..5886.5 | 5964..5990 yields 2.05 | 26.4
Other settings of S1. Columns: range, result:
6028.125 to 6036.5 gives 25.9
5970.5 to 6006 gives 26.2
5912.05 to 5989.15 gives 27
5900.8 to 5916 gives 25.7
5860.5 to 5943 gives 26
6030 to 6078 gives 27.8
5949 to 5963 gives 27.5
